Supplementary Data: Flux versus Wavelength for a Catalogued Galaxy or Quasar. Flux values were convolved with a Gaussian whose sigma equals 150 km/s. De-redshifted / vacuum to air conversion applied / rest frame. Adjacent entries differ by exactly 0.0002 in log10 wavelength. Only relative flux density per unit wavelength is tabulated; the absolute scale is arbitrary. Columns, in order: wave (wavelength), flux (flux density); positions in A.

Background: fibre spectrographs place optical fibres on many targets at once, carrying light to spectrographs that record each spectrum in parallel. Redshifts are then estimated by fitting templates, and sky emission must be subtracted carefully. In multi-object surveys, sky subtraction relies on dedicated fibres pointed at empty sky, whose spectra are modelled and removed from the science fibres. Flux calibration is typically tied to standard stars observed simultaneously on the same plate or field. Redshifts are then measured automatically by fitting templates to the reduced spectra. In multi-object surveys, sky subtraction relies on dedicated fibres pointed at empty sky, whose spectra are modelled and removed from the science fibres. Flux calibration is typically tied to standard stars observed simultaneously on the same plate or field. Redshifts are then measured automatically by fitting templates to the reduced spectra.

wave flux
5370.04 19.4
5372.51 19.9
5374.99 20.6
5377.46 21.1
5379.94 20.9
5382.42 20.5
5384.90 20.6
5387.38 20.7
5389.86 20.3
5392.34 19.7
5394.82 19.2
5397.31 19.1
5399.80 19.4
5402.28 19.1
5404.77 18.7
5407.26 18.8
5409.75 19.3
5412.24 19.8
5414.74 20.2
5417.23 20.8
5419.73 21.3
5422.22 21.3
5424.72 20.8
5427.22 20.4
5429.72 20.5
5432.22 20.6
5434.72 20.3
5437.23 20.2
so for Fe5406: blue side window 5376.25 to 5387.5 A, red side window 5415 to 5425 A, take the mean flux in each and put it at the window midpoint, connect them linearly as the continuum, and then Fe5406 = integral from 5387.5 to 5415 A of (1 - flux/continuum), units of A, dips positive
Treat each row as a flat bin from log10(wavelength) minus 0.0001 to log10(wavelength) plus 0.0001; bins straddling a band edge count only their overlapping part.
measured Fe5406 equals 1.9 A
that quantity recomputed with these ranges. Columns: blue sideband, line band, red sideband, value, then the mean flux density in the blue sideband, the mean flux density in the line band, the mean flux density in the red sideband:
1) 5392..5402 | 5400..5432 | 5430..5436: -0.27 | 19.3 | 20.1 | 20.4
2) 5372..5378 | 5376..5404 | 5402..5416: -0.03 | 20.5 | 20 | 19.3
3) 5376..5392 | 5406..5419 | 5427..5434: 0.45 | 20.6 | 19.8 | 20.5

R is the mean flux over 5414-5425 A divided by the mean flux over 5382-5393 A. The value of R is 1.0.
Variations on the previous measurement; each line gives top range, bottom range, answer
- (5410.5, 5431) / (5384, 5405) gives 1.05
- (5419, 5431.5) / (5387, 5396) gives 1.05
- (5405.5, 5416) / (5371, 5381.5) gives 0.95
